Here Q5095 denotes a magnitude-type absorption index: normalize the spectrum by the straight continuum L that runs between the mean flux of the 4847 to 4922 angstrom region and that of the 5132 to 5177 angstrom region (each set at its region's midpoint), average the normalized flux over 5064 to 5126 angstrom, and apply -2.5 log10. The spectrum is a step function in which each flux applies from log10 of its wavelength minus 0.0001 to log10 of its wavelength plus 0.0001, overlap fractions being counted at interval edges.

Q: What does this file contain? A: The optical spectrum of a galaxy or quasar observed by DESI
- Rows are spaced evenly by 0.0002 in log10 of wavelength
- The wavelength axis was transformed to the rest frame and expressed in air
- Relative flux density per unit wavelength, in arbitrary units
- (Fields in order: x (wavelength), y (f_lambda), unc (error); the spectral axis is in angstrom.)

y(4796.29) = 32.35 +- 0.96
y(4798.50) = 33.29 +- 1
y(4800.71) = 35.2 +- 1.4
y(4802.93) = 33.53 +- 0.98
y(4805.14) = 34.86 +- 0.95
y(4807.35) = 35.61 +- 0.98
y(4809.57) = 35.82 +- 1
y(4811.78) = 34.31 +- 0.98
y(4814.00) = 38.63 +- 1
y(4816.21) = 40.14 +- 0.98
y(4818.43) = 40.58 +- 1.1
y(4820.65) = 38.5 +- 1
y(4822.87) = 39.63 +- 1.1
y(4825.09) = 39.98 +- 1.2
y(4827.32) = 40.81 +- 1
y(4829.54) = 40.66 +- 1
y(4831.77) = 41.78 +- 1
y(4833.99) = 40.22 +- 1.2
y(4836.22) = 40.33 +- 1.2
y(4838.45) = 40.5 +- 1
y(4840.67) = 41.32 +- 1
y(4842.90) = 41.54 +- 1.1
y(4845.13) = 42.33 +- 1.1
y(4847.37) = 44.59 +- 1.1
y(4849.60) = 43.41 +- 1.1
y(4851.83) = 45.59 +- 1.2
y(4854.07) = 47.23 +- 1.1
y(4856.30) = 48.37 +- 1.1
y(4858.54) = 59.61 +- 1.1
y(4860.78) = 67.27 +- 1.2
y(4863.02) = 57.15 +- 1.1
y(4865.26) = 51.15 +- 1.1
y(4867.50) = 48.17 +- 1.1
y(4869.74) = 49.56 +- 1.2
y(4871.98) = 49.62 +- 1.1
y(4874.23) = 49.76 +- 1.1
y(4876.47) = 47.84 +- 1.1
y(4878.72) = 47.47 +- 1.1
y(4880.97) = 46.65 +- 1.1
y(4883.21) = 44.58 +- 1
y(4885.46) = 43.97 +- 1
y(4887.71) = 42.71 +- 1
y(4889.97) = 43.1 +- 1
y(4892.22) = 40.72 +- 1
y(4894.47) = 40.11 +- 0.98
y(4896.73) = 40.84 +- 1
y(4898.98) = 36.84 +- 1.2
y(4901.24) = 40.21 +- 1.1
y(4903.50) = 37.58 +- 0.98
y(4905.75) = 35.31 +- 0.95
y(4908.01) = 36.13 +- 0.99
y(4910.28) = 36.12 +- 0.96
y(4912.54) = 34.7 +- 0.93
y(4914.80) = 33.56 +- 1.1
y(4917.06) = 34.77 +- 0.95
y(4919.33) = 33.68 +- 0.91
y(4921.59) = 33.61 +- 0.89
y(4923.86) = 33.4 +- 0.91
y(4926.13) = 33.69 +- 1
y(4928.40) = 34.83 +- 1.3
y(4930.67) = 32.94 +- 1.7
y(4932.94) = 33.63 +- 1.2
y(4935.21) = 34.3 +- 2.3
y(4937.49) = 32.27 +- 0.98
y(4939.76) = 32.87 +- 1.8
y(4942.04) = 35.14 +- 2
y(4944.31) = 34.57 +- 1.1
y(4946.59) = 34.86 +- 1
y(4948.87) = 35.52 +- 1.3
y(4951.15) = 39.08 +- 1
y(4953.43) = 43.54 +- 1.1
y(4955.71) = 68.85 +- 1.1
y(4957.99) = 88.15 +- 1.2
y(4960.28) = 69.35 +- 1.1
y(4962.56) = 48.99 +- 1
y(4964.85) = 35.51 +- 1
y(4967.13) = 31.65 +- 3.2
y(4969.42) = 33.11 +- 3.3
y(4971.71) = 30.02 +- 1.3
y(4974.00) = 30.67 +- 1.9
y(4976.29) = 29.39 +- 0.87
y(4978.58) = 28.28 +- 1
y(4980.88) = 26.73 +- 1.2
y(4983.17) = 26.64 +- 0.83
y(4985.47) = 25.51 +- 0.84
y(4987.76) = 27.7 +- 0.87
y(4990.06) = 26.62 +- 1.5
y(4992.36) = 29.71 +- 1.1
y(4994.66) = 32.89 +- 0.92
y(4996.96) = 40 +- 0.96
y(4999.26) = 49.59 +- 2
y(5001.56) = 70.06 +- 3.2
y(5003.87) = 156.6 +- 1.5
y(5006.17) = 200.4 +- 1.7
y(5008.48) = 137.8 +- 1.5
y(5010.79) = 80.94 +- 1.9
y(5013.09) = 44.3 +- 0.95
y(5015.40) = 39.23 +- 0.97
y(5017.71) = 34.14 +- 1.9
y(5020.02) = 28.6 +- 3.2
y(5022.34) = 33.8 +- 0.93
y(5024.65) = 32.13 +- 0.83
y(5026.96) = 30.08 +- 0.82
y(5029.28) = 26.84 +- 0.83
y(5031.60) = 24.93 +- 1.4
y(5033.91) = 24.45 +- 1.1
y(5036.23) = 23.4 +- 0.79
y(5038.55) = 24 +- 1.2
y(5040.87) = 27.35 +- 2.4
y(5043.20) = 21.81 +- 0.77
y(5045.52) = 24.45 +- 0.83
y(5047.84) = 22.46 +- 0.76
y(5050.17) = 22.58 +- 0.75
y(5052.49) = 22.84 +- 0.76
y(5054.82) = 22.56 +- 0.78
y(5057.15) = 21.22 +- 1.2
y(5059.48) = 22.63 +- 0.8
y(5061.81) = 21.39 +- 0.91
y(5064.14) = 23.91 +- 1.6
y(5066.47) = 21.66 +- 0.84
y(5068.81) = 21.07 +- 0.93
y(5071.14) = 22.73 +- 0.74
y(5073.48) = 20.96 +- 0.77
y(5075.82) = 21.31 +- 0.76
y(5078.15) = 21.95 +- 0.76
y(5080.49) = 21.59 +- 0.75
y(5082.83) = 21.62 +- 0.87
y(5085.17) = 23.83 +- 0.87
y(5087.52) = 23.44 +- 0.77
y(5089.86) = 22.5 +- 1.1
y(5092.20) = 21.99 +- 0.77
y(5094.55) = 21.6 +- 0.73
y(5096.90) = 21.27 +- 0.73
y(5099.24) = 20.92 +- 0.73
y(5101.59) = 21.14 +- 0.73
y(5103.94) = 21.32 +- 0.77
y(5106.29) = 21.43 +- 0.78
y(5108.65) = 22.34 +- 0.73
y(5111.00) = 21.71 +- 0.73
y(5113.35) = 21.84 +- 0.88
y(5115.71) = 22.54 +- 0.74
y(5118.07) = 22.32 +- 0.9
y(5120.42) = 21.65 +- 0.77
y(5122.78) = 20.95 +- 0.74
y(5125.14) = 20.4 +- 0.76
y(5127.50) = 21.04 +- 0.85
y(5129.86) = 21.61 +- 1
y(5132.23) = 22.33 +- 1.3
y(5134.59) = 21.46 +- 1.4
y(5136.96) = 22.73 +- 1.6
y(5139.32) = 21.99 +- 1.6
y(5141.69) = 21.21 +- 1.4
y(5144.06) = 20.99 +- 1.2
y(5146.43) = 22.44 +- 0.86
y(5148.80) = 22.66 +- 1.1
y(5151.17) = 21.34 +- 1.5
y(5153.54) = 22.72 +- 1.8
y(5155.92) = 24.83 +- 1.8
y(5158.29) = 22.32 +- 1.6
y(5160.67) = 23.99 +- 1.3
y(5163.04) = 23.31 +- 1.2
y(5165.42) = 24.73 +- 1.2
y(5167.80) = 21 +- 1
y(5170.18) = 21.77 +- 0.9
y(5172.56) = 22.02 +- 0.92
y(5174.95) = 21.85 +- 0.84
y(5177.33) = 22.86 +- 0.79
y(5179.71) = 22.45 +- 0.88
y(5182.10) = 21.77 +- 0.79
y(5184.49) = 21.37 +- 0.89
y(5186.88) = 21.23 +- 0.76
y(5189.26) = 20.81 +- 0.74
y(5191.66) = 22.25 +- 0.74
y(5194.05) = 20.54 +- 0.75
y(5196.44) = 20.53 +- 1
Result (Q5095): 0.24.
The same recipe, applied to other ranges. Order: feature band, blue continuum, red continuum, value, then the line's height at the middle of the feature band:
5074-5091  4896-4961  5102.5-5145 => 0.14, 25.4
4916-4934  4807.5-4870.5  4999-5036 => 0.49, 53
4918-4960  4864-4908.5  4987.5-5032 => 0.24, 50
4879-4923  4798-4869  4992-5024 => 0.34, 53.4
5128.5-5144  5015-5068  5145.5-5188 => 0.07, 23.3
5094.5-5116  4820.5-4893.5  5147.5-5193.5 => 0.25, 27.2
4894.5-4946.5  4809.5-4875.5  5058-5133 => 0.08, 37.7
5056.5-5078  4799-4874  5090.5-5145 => 0.17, 25.5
